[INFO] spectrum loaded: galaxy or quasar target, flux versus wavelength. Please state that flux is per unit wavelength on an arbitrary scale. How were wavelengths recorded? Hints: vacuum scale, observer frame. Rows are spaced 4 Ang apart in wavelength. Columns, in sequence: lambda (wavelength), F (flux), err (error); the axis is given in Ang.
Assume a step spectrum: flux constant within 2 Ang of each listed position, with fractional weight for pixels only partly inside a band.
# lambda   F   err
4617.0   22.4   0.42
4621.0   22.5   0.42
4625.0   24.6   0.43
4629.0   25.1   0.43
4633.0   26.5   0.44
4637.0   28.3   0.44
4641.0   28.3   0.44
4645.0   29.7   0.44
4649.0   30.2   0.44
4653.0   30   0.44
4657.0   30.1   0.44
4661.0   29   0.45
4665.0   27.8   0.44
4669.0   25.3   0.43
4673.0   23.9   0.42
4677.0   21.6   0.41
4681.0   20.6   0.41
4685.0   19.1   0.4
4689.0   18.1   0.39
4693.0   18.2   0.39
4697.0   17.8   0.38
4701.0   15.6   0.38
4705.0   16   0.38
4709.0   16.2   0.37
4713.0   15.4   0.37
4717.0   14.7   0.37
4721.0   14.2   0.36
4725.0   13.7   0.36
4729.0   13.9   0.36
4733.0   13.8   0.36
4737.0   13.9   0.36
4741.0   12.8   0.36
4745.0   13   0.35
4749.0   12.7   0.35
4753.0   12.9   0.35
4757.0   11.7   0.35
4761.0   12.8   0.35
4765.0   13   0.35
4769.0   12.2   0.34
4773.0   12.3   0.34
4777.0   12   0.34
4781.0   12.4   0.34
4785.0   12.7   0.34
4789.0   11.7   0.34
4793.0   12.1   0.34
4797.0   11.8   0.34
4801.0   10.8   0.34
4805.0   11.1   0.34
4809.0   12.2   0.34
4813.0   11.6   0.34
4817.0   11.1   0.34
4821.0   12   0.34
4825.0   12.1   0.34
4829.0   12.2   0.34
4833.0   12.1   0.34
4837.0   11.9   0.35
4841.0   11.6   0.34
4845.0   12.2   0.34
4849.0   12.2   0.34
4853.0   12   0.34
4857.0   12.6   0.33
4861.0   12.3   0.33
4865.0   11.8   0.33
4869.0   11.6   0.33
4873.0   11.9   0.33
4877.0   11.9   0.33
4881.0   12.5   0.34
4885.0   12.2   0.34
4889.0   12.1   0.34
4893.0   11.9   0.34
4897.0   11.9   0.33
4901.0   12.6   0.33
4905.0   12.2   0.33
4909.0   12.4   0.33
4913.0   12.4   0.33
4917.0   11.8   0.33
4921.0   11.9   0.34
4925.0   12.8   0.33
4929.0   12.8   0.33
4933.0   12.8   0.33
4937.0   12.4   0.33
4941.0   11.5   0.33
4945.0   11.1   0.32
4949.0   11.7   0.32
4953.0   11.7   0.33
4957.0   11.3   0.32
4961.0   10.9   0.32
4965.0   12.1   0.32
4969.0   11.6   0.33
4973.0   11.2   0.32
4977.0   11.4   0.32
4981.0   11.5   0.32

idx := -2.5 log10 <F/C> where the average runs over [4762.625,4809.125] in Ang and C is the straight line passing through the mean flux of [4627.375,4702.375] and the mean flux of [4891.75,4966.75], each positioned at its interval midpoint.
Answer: 0.49 mag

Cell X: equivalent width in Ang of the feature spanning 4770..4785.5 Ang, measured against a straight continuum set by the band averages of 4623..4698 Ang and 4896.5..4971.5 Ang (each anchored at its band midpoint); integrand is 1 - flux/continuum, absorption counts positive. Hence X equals 5.7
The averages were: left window 25.1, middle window 12.3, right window 12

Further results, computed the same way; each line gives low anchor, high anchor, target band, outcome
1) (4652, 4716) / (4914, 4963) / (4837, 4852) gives 3.30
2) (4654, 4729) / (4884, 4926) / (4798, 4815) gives 4.61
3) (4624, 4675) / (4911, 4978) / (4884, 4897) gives 2.39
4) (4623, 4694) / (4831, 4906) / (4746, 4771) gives 8.53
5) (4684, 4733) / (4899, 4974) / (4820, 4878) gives 6.24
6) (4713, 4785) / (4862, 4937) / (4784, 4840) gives 4.12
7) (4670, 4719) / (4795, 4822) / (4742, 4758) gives 2.48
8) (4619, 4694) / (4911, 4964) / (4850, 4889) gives 7.87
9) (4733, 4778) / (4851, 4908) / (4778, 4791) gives 0.35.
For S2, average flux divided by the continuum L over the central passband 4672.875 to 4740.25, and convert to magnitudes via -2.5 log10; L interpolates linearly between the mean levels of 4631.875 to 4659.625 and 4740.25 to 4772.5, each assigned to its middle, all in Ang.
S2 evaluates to 0.206 mag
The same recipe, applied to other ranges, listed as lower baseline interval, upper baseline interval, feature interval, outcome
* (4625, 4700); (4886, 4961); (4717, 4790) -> 0.493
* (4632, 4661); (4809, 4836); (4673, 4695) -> 0.267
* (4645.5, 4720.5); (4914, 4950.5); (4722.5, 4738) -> 0.392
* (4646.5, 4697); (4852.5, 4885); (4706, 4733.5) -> 0.407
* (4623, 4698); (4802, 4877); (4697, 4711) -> 0.326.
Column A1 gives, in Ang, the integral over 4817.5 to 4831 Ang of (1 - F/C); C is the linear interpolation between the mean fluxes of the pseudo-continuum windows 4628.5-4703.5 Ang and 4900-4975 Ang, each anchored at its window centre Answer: 4.06 Ang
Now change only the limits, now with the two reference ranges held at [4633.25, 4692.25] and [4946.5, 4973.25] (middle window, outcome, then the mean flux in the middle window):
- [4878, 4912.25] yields 5.6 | 12.2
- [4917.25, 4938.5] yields 0.9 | 12.5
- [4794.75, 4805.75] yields 4.5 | 11.3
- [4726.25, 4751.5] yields 10.0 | 13.4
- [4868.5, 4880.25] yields 2.8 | 11.9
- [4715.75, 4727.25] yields 4.4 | 14.2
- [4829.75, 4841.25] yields 3.6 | 11.9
